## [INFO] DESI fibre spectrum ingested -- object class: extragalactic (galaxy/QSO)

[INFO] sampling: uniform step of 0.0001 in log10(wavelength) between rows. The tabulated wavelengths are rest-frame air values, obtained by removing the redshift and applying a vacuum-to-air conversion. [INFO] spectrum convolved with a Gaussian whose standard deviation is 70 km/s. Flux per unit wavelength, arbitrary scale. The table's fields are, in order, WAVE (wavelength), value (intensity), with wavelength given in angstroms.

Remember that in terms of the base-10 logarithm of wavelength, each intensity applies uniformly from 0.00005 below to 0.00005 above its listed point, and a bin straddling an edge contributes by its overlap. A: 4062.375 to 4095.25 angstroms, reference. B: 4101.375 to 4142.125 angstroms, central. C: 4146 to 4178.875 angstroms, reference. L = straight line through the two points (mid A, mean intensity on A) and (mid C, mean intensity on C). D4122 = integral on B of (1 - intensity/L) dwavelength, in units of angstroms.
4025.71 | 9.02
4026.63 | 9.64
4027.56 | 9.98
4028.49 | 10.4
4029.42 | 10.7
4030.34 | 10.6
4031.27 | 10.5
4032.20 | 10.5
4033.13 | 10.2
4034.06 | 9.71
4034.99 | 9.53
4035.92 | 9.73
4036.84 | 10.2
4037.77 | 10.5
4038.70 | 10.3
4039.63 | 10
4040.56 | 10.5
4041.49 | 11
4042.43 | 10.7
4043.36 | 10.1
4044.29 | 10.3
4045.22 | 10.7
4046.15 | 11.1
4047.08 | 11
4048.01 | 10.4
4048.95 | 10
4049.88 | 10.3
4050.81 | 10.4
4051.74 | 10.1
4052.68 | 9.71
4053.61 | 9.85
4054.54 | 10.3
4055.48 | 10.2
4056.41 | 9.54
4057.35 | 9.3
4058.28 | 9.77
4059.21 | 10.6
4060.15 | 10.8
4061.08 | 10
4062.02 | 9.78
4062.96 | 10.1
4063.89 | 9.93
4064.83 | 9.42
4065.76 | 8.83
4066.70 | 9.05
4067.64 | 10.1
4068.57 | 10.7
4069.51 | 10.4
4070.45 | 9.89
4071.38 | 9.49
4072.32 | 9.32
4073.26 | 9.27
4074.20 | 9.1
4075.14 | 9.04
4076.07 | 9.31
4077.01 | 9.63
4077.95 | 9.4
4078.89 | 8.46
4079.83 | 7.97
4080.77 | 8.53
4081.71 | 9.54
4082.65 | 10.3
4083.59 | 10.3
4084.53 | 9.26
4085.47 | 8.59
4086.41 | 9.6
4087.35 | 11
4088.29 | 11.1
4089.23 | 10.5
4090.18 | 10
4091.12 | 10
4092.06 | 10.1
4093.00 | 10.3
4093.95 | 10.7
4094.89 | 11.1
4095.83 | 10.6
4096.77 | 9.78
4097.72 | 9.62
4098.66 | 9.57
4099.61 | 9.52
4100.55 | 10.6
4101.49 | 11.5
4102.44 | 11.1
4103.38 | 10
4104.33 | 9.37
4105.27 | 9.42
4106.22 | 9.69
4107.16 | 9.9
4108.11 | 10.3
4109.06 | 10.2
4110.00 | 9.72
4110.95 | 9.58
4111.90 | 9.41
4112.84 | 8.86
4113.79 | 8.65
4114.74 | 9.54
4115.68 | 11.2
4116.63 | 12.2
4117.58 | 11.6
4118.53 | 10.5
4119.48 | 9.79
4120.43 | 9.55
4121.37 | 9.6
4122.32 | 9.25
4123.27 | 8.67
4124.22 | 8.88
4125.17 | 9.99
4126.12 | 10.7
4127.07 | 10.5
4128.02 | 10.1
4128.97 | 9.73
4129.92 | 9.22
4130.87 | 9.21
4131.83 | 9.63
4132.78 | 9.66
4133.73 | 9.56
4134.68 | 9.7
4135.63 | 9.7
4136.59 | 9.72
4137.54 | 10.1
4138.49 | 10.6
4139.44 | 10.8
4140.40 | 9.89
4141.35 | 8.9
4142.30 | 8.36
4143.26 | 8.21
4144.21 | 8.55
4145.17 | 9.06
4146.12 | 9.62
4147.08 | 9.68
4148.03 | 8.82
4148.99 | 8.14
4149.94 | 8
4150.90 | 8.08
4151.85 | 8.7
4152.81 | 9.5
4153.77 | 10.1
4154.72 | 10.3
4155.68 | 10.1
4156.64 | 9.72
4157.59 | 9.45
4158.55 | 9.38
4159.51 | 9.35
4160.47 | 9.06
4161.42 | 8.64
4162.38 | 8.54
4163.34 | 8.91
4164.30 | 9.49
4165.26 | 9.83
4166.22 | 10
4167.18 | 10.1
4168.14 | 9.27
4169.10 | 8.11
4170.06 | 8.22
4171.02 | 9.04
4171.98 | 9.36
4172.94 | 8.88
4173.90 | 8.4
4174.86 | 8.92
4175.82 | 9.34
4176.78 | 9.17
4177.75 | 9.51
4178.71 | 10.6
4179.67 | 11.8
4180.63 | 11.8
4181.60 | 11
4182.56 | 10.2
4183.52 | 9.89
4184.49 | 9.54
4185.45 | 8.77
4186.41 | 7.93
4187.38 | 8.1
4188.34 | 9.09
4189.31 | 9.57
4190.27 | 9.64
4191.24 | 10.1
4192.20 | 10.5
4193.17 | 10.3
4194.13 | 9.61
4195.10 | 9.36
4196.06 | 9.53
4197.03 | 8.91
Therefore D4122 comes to -1.9 angstroms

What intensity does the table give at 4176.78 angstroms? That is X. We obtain 9.17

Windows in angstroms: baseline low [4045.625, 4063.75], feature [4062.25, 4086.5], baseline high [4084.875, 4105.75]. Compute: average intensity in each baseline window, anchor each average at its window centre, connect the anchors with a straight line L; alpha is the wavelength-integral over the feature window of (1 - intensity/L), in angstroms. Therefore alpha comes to 1.74 angstroms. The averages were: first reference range 10.2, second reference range 10.2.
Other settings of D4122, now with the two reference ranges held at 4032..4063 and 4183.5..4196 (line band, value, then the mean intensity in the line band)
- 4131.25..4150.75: 0.7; 9.31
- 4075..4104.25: 0.2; 9.91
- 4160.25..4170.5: 0.5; 9.11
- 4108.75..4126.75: -0.1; 9.89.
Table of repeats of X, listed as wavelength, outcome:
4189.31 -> 9.57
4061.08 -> 10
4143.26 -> 8.21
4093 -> 10.3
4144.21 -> 8.55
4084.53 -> 9.26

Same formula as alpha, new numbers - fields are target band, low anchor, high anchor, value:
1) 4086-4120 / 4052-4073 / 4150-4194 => -1.6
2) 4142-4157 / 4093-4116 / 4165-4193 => 1.0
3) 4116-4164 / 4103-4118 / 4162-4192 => 1.1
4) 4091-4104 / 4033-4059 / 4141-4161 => -0.9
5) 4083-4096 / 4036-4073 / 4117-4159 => -0.5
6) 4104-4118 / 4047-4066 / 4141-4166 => -0.7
